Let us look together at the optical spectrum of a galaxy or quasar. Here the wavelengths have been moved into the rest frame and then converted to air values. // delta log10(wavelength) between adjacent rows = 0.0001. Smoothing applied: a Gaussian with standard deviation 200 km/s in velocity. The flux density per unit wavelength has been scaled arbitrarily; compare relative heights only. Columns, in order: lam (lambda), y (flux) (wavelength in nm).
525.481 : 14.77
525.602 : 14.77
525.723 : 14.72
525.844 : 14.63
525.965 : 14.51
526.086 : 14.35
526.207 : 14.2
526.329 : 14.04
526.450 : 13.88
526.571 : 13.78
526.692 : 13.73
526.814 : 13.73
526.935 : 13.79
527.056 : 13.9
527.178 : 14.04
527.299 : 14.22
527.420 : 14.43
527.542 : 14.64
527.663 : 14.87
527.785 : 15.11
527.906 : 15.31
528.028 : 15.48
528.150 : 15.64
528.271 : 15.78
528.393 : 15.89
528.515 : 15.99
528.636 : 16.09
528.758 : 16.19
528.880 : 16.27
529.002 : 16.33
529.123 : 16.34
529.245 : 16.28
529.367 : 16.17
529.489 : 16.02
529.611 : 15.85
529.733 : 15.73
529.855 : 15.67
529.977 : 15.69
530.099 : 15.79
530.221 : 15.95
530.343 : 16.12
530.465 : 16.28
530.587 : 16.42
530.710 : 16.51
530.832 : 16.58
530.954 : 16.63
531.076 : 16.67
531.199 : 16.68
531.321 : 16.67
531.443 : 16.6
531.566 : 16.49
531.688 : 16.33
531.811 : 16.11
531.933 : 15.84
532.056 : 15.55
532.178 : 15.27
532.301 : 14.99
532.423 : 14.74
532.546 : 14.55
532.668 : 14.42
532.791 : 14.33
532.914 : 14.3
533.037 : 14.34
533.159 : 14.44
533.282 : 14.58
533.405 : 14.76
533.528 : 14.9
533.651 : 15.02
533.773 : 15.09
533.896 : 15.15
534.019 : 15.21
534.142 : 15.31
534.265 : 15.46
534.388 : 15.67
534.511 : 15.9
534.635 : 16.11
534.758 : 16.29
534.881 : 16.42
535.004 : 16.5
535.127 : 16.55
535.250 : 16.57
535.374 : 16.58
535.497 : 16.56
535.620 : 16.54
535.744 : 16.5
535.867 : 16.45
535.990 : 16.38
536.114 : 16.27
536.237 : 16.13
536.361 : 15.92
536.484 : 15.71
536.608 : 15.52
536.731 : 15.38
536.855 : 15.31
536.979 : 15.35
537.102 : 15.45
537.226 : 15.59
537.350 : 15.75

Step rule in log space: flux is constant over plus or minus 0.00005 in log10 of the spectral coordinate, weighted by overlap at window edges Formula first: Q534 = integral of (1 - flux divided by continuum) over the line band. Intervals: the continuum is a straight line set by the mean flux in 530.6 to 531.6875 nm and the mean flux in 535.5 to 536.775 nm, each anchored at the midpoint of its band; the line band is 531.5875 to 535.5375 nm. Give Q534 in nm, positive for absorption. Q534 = 0.22 nm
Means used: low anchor 16.6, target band 15.4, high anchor 16.1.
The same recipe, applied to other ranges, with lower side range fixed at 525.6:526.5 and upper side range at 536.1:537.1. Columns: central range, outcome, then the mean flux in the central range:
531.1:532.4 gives -0.08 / 16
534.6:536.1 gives -0.09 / 16.5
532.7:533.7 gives 0.04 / 14.6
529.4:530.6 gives -0.09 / 15.9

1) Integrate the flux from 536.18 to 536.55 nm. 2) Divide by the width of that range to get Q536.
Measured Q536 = 15.9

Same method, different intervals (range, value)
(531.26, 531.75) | 16.5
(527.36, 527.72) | 14.6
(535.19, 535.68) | 16.6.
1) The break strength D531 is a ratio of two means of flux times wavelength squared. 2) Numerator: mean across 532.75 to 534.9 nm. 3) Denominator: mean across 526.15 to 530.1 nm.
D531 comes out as 1.02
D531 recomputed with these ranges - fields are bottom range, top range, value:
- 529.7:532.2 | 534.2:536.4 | 1.02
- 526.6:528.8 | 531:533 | 1.06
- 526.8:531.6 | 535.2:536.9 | 1.05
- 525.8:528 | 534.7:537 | 1.17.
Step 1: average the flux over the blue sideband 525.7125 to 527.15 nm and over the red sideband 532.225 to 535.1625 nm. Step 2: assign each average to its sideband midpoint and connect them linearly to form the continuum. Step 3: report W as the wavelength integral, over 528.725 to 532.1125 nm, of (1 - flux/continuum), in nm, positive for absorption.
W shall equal -0.35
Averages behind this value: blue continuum 14.1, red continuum 15.2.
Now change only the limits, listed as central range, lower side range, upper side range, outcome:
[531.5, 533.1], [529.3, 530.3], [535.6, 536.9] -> 0.07 nm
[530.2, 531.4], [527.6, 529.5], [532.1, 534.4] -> -0.09 nm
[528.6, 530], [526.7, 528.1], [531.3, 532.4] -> -0.09 nm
